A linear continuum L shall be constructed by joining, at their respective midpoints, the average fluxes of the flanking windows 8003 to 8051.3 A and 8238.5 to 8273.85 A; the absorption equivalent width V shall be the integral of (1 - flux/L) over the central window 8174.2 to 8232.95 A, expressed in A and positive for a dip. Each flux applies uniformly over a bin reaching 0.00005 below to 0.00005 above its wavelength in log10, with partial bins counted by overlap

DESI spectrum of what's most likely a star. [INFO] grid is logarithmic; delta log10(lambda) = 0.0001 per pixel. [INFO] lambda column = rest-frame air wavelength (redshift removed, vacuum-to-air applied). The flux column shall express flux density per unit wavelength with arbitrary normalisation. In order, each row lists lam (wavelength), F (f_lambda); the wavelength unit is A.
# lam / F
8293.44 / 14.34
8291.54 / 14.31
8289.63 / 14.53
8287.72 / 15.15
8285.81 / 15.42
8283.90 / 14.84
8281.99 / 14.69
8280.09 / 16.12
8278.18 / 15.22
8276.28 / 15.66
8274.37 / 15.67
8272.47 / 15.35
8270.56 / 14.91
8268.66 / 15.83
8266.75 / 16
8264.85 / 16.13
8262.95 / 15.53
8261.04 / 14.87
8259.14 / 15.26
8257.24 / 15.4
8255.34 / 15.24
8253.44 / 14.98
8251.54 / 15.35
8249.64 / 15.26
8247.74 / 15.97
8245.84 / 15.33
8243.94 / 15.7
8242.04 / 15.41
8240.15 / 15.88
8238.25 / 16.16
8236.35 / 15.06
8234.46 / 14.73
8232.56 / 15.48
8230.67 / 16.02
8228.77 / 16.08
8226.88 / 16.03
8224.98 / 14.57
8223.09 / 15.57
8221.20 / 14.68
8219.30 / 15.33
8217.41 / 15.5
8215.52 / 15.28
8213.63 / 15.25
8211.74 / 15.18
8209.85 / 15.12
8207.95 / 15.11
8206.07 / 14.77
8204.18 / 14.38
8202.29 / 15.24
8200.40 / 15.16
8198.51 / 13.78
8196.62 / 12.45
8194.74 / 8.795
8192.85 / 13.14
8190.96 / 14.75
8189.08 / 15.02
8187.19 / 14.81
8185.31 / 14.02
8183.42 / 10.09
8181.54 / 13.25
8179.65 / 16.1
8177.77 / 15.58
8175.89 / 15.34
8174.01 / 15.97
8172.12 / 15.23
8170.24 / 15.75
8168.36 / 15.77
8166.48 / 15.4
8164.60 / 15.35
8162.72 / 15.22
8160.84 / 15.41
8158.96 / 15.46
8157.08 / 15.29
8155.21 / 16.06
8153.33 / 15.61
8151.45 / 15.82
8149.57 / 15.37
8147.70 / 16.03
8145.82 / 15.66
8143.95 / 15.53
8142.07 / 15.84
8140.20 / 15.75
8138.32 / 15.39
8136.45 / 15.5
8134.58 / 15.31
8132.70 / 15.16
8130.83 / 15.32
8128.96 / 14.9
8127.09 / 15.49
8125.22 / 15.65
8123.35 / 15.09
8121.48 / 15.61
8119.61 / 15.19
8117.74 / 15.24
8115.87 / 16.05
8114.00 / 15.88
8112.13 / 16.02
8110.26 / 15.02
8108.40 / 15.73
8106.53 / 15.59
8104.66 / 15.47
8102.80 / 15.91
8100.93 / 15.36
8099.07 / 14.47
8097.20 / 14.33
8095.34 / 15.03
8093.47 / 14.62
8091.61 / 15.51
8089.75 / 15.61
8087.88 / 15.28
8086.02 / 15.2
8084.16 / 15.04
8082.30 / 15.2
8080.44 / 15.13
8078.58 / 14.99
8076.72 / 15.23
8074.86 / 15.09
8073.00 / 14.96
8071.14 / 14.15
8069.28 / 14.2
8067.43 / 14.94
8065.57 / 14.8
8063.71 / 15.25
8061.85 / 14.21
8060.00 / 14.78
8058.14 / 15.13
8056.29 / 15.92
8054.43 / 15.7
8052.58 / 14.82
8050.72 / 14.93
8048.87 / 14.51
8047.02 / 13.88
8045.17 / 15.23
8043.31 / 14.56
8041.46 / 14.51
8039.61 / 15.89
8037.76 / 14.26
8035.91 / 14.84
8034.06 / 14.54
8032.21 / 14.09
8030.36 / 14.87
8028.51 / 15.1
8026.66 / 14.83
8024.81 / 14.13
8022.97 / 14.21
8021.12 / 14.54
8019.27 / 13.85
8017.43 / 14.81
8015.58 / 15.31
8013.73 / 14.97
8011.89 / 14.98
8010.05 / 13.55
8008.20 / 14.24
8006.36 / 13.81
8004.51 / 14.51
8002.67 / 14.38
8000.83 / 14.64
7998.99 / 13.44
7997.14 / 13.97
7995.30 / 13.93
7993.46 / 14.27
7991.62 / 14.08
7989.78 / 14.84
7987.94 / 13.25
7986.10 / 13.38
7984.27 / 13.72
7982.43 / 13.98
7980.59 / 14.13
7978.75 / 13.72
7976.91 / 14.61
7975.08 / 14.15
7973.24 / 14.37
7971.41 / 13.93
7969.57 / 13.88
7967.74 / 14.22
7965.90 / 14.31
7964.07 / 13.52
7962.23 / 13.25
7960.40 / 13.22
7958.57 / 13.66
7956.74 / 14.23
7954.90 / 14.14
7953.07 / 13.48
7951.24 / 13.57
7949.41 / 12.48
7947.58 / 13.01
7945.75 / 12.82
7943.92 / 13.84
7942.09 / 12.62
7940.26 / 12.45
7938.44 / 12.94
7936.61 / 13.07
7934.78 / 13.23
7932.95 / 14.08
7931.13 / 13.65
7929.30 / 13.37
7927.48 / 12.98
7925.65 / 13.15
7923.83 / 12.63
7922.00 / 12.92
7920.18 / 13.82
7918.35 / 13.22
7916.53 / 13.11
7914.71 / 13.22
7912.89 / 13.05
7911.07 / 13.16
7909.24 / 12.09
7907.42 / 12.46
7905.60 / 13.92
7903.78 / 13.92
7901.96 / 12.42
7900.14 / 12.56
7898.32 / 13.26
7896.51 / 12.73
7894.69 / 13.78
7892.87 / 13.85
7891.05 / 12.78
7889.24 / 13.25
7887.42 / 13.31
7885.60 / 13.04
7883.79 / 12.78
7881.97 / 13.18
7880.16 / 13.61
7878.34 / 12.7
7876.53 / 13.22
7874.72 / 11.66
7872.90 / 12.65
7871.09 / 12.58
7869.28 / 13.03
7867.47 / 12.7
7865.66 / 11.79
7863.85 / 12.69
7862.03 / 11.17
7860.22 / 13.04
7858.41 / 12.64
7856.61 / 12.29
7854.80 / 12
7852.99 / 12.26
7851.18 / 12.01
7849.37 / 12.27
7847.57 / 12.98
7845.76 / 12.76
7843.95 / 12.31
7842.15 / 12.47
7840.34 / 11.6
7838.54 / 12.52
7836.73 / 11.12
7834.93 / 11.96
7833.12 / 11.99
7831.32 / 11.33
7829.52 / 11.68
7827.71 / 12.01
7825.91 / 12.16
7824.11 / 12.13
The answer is 2.6 A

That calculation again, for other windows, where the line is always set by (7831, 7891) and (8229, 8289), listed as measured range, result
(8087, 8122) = -2.63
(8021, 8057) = -2.52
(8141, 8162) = -1.44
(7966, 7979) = -0.84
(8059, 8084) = -1.44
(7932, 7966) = -0.56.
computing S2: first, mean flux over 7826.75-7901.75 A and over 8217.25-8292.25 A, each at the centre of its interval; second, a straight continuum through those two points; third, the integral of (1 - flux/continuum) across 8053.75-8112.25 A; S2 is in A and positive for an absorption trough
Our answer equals -4.1 A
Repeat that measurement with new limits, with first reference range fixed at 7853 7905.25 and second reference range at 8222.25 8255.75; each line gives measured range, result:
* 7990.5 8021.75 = -1.3 A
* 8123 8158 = -1.8 A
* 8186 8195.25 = 1.0 A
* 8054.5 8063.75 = -0.6 A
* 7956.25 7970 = -0.3 A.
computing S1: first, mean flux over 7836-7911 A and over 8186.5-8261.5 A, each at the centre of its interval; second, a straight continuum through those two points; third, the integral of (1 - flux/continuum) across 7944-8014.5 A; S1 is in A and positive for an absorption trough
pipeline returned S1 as -2.9 A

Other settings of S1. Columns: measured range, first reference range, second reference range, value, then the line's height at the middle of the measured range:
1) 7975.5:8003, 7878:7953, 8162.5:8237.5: -0.94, 13.6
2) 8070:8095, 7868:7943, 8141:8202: -1.51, 14.2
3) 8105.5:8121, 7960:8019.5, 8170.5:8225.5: -1.36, 14.3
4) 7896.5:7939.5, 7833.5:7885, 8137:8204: -0.82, 12.9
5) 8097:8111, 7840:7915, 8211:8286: -0.88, 14.4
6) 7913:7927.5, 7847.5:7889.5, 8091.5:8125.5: 0.06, 13.2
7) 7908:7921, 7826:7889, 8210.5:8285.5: -0.24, 12.8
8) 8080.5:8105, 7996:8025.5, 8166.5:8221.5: -1.24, 14.4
